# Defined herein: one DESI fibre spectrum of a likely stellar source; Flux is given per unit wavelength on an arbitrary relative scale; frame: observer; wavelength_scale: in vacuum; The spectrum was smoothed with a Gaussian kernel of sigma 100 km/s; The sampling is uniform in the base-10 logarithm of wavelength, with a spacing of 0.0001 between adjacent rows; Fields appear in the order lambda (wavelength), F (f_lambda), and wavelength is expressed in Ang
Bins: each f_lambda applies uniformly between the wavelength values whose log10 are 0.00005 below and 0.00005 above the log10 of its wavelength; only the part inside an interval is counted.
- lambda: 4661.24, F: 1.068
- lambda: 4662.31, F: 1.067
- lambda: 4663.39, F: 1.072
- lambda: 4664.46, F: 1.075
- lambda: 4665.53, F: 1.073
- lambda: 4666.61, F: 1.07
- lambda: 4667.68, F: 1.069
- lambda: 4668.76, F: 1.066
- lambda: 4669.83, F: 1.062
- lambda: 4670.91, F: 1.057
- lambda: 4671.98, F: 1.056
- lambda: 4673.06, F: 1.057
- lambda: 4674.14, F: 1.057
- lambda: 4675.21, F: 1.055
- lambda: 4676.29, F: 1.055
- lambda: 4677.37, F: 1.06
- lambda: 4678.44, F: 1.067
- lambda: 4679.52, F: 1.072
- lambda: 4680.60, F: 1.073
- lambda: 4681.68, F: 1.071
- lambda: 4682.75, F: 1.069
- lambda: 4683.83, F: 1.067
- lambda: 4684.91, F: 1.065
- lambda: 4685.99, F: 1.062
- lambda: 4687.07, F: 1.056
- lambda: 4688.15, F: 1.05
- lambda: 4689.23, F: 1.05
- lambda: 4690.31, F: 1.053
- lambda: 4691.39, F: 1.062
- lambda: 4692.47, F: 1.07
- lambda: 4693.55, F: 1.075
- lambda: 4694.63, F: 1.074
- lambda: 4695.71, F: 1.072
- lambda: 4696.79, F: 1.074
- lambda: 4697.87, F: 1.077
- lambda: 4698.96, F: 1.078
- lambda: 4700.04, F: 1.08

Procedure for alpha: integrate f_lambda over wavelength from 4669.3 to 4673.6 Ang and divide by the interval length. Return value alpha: 1.06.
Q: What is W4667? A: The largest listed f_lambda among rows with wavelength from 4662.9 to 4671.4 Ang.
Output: 1.075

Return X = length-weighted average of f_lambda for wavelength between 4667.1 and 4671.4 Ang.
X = 1.06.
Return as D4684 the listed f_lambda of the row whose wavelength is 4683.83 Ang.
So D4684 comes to 1.067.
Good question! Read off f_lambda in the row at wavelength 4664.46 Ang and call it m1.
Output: 1.075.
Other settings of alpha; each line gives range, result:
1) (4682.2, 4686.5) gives 1.07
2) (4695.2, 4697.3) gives 1.07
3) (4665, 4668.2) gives 1.07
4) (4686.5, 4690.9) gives 1.05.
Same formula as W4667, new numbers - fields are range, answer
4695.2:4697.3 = 1.074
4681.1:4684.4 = 1.071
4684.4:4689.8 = 1.065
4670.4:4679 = 1.067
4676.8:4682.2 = 1.073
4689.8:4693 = 1.07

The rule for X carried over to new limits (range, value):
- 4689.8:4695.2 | 1.07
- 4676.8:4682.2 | 1.07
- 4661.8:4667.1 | 1.07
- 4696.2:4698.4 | 1.08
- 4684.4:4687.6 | 1.06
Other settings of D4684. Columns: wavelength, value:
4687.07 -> 1.056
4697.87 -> 1.077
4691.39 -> 1.062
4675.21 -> 1.055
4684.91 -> 1.065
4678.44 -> 1.067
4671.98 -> 1.056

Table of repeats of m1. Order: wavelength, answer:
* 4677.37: 1.06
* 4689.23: 1.05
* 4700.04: 1.08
